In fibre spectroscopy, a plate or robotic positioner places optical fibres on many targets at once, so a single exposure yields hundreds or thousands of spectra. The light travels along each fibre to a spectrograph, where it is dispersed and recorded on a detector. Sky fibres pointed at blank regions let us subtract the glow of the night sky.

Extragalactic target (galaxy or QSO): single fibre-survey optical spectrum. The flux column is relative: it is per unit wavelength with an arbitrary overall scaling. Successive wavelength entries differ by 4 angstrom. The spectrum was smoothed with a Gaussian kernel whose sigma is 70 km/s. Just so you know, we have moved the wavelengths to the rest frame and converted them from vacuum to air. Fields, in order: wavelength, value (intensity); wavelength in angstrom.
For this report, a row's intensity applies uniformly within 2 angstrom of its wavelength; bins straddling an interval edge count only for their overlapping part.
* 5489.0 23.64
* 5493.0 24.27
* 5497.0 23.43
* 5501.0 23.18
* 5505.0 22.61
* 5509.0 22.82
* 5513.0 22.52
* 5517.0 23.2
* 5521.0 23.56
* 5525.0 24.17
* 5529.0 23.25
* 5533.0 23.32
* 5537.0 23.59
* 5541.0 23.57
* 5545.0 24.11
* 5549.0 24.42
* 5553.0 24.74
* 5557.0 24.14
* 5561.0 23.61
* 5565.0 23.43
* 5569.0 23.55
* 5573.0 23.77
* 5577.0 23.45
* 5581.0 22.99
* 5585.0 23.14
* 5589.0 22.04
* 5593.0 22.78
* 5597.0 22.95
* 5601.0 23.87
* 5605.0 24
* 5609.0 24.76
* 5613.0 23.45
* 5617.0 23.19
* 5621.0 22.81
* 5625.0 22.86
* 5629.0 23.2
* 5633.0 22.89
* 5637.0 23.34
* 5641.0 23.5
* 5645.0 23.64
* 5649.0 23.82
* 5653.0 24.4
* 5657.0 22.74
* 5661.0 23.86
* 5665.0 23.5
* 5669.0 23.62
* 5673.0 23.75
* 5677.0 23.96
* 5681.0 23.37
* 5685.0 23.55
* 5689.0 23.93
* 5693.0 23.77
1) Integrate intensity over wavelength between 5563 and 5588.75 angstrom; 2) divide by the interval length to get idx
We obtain 23.3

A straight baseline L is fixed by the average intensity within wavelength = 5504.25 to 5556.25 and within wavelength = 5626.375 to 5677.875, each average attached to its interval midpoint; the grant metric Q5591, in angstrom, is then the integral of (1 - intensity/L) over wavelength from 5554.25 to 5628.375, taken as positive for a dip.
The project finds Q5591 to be 0.5 angstrom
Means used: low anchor 23.6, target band 23.4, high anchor 23.5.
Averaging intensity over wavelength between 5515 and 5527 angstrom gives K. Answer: 23.6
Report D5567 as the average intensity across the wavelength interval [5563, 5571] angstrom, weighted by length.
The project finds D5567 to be 23.5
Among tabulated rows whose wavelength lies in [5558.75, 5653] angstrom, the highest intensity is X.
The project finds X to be 24.76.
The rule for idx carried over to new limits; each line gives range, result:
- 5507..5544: 23.4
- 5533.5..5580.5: 23.8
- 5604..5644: 23.4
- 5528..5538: 23.4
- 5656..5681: 23.6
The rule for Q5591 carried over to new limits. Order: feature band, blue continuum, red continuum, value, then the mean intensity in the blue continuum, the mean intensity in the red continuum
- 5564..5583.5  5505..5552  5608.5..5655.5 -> 0.03 angstrom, 23.5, 23.4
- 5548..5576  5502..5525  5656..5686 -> -0.85 angstrom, 23.1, 23.6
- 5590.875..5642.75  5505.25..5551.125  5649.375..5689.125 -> 0.53 angstrom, 23.5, 23.7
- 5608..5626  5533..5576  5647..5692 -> 0.30 angstrom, 23.9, 23.7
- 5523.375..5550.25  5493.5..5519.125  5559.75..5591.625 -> -0.73 angstrom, 23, 23.2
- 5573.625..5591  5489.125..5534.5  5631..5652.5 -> 0.33 angstrom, 23.3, 23.5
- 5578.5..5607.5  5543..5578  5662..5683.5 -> 0.85 angstrom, 23.9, 23.6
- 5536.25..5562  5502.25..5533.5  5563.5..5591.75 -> -0.98 angstrom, 23.2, 23.2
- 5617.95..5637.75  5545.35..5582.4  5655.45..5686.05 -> 0.54 angstrom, 23.8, 23.6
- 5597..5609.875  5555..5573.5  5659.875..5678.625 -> -0.14 angstrom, 23.7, 23.7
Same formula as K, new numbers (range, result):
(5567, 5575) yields 23.7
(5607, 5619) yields 23.8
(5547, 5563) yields 24.2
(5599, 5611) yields 24.2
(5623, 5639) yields 23.1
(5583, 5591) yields 22.6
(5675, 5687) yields 23.6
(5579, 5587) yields 23.1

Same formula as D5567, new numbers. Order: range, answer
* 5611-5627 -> 23.1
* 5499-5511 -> 22.9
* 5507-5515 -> 22.7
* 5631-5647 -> 23.3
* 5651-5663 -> 23.7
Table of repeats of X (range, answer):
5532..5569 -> 24.74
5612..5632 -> 23.45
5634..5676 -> 24.4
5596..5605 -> 24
